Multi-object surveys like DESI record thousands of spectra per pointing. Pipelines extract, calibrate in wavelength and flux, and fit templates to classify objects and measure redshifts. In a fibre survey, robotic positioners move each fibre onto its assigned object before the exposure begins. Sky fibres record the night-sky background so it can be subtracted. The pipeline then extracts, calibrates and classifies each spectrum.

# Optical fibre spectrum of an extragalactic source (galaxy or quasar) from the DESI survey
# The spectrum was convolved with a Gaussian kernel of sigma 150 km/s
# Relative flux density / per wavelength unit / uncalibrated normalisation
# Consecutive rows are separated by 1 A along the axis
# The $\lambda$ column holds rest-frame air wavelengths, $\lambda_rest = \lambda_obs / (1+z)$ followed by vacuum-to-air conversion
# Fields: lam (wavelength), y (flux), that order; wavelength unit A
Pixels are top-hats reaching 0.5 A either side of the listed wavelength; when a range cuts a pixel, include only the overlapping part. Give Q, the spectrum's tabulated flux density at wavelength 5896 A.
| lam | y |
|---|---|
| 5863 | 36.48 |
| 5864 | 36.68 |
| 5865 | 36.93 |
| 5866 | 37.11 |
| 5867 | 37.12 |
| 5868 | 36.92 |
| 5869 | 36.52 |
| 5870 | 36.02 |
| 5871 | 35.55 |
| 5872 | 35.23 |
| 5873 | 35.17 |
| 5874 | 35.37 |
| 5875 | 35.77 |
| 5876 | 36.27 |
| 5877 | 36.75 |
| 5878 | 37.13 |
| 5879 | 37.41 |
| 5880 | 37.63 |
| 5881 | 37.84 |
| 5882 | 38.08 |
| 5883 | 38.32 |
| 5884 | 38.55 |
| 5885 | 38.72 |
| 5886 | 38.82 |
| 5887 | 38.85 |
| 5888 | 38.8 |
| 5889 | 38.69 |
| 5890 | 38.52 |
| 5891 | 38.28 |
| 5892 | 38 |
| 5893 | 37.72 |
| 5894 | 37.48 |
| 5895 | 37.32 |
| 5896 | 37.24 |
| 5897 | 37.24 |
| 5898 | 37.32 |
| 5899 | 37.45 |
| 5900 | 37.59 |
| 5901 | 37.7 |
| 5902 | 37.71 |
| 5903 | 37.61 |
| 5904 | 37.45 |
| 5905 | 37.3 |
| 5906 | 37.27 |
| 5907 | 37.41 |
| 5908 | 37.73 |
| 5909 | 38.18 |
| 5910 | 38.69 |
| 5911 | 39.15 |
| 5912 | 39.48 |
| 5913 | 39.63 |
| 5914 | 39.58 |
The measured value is 37.24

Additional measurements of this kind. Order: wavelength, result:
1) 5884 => 38.55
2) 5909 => 38.18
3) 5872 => 35.23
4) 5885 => 38.72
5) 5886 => 38.82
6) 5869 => 36.52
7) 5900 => 37.59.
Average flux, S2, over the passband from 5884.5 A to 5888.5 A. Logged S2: 38.8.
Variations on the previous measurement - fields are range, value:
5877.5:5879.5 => 37.3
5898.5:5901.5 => 37.6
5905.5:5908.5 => 37.5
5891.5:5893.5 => 37.9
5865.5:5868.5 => 37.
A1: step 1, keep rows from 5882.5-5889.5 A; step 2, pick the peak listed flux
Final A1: 38.85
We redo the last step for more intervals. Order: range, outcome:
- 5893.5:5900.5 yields 37.59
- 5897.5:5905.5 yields 37.71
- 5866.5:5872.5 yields 37.12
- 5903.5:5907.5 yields 37.45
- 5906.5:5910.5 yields 38.69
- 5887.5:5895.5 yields 38.8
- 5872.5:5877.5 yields 36.75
